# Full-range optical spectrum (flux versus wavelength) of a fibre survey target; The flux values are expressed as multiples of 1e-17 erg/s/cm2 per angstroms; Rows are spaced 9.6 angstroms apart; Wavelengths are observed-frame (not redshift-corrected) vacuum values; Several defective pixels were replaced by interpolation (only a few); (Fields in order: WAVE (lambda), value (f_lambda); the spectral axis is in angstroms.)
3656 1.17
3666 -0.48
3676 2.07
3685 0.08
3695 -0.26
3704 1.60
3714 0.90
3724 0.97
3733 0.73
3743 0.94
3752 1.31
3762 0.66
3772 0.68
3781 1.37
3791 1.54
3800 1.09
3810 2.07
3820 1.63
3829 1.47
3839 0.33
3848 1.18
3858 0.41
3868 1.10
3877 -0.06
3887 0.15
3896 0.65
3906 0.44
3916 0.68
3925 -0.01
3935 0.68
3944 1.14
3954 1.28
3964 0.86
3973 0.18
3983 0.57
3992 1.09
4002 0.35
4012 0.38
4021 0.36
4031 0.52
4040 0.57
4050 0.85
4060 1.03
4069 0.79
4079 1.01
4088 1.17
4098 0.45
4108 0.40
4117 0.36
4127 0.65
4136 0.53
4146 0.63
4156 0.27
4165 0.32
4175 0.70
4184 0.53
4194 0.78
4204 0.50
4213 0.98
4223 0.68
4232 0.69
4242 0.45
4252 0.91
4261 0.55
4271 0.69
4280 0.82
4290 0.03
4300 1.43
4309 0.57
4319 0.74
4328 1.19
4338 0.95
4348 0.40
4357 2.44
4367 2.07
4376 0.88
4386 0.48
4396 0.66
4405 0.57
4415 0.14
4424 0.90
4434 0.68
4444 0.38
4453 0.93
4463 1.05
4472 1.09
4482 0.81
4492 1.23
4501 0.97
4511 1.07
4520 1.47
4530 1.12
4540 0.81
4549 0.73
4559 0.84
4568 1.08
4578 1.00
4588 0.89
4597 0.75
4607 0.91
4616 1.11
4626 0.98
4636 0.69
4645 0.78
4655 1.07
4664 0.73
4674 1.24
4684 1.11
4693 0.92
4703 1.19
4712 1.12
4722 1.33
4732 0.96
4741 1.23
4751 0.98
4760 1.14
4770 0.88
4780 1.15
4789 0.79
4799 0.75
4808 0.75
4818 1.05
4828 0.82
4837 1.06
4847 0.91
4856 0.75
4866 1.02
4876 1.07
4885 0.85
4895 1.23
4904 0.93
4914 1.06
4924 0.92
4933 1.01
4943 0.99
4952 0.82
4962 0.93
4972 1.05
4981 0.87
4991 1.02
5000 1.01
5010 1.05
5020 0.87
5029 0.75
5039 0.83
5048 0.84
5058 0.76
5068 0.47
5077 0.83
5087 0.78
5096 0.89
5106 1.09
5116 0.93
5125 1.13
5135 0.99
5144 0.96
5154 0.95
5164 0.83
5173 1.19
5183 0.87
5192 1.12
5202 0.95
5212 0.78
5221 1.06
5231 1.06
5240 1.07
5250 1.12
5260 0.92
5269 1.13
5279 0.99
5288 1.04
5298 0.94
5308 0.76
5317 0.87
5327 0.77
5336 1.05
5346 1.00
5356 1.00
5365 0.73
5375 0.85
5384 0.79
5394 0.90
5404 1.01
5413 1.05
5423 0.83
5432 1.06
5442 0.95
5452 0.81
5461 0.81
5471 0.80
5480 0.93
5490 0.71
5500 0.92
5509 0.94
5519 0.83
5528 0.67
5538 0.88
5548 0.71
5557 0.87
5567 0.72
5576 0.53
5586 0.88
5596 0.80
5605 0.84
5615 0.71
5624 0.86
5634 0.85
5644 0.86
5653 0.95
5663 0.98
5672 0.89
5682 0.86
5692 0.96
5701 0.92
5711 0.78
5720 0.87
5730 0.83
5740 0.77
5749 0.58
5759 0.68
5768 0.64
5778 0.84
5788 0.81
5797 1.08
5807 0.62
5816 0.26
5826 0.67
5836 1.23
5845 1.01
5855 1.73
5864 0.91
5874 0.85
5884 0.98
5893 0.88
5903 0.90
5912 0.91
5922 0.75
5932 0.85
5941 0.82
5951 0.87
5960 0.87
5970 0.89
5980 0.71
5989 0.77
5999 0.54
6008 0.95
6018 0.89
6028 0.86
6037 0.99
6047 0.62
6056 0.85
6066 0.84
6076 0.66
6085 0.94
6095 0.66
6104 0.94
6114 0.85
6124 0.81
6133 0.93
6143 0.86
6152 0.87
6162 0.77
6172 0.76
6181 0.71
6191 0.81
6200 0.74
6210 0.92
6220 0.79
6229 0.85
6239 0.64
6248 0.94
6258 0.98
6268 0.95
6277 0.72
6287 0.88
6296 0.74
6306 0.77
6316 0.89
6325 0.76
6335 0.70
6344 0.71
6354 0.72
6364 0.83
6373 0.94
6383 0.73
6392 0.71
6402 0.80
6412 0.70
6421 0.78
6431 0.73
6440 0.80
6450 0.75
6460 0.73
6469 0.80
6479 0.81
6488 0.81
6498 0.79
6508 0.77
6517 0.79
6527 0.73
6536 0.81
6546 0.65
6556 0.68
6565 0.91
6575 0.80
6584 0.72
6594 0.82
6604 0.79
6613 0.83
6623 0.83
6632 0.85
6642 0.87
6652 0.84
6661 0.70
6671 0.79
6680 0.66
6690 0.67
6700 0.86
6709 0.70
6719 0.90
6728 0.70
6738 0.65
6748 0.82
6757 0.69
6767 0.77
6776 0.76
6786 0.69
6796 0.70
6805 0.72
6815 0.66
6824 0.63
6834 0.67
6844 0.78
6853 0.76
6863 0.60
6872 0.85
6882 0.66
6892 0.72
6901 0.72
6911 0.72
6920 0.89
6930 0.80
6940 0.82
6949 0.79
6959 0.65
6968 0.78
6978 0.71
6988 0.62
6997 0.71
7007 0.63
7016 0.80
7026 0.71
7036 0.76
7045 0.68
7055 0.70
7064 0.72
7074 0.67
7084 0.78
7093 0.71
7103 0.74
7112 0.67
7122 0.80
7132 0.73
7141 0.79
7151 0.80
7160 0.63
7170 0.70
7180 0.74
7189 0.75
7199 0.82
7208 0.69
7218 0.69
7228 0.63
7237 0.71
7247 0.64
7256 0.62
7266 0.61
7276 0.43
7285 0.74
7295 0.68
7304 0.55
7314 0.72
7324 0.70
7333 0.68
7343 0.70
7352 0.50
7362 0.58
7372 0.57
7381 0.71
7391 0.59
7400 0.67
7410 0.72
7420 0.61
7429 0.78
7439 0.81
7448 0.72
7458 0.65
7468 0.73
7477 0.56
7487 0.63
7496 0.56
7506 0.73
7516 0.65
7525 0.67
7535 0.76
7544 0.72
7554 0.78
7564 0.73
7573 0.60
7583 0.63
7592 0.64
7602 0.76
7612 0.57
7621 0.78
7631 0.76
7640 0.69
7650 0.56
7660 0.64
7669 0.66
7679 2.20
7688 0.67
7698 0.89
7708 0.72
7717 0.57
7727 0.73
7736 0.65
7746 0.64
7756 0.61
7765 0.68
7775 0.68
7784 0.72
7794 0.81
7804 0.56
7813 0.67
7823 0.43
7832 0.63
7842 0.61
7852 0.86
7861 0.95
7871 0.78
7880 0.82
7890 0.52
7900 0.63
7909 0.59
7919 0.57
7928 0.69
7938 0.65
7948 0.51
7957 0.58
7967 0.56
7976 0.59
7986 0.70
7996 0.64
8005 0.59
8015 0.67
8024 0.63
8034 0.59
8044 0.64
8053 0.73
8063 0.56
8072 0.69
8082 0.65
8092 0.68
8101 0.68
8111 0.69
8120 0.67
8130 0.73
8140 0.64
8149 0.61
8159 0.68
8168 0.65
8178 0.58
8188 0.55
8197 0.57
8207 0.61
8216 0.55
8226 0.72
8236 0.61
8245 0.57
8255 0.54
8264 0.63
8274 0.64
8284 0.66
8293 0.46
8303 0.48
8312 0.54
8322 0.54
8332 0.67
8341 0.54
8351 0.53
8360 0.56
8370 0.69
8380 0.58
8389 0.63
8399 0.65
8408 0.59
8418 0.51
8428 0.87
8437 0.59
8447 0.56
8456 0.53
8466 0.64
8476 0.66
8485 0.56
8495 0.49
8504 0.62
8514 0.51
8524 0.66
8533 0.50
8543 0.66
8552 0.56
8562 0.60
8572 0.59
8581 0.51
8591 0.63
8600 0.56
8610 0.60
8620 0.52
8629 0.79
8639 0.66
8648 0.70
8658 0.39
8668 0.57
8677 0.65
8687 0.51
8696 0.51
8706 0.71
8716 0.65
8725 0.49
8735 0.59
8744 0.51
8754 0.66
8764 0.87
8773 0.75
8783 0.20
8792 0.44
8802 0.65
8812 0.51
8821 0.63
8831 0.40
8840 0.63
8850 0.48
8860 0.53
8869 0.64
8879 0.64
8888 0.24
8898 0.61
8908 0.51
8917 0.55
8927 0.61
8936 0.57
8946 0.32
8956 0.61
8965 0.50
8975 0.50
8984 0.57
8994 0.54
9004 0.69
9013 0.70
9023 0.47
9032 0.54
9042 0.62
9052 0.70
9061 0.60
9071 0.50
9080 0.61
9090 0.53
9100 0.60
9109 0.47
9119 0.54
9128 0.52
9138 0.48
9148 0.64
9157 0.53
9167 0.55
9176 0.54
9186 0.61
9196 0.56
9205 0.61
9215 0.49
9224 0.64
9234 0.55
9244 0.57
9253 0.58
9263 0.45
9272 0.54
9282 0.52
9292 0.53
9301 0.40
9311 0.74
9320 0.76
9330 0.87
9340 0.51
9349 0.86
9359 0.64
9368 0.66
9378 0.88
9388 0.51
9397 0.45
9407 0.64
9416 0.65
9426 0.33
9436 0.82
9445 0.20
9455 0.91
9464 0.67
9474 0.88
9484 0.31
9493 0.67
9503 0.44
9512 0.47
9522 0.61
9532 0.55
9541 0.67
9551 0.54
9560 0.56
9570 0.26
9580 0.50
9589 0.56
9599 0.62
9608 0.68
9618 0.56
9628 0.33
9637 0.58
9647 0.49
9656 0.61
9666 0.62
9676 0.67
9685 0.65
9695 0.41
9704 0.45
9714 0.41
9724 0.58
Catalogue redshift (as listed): 0.170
